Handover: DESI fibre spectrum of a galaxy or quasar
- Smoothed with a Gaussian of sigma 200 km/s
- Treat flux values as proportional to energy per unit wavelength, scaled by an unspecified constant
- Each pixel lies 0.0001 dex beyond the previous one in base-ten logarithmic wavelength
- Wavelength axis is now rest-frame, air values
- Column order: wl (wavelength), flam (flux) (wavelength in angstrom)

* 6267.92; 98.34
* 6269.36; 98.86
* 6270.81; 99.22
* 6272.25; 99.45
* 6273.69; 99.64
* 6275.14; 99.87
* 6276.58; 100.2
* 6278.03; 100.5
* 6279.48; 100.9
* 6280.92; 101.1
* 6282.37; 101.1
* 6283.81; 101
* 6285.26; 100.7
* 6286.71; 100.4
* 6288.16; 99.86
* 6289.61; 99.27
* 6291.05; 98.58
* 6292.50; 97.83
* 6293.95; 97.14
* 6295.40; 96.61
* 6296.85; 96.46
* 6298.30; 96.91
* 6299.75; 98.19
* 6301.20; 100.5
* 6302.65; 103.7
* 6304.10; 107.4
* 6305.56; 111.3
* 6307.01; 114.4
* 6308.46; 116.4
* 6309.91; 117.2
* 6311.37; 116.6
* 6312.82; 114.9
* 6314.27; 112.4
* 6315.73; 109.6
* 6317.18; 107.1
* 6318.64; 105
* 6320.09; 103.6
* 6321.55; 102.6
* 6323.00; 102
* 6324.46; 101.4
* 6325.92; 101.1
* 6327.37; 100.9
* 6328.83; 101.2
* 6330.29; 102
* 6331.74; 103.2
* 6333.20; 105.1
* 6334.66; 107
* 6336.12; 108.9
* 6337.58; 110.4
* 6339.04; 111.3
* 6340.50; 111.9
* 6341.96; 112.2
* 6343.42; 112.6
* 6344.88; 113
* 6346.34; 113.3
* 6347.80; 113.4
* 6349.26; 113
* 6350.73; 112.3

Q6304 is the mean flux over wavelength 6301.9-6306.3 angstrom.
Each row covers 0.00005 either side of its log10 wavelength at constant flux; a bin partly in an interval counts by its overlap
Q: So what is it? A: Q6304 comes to 107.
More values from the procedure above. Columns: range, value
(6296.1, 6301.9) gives 98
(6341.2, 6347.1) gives 113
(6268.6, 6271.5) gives 98.9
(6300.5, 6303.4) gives 102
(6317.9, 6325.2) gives 103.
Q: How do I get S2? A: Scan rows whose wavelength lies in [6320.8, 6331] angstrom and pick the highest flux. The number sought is 102.6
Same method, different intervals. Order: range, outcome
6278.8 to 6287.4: 101.1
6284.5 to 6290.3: 100.7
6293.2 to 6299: 97.14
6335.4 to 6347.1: 113.3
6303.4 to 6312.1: 117.2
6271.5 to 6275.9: 99.87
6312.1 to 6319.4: 114.9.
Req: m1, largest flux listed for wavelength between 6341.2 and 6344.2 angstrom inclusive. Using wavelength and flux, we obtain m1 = 112.6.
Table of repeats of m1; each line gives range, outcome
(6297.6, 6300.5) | 98.19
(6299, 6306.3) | 111.3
